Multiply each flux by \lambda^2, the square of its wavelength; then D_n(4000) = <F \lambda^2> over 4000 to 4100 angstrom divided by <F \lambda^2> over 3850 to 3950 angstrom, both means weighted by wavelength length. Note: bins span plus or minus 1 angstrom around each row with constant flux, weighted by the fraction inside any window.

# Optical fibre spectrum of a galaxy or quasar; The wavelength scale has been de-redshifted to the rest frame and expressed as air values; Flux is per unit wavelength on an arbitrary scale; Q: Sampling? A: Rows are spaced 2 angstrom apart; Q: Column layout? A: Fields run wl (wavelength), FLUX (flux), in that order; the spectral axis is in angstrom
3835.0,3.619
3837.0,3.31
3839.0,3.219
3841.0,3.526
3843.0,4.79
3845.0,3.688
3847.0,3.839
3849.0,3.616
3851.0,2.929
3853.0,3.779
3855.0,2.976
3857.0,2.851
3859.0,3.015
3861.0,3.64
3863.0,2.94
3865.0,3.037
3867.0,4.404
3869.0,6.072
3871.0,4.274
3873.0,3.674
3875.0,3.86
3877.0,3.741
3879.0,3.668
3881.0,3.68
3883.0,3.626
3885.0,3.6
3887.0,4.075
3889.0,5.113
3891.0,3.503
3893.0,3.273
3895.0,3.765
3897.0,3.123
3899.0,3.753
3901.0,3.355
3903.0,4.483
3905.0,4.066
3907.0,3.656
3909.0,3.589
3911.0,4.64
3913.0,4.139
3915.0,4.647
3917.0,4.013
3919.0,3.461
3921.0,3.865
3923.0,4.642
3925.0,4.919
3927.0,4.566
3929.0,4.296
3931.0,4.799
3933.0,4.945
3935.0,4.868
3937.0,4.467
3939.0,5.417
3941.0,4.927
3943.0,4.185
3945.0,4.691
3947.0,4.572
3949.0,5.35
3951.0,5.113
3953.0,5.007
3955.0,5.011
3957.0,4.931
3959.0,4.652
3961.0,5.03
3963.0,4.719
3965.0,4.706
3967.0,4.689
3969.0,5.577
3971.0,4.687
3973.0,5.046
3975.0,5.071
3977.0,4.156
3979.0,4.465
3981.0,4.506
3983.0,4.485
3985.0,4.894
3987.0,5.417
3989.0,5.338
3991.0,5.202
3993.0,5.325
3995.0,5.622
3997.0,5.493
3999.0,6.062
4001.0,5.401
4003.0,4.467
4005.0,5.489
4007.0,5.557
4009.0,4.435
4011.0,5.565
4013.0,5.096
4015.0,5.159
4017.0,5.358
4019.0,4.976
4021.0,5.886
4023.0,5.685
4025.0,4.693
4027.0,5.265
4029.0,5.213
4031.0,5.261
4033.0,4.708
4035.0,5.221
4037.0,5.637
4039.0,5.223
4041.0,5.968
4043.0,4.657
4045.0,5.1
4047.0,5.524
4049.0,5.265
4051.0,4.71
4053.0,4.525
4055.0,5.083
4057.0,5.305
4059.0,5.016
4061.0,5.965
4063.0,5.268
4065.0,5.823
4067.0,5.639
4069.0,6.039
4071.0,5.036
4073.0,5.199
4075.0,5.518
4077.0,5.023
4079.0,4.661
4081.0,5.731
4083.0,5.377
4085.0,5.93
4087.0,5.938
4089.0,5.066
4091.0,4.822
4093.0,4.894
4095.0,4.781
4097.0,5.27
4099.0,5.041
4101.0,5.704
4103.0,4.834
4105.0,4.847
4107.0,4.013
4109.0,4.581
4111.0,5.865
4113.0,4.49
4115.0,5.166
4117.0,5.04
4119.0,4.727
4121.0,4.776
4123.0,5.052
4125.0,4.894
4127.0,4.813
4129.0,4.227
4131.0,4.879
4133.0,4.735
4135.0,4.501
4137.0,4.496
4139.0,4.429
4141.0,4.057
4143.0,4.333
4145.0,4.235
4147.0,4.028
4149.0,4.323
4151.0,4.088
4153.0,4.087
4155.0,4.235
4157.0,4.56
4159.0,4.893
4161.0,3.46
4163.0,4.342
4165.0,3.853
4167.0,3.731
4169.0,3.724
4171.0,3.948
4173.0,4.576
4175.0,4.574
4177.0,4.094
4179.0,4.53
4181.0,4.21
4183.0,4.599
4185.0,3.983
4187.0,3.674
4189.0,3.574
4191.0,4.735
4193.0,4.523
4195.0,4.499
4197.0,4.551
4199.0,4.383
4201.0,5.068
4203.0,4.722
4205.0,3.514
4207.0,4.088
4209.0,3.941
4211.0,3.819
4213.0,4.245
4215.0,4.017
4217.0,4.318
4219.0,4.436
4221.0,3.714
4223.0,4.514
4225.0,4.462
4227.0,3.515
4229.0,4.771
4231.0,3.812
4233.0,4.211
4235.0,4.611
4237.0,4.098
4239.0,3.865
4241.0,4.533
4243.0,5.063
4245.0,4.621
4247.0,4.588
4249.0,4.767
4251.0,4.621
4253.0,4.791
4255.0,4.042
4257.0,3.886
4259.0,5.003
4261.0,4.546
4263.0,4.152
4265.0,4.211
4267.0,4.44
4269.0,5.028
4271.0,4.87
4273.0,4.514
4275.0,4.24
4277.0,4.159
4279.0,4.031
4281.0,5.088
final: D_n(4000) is 1.4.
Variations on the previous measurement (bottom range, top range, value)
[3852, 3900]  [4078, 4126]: 1.52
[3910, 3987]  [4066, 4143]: 1.15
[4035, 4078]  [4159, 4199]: 0.84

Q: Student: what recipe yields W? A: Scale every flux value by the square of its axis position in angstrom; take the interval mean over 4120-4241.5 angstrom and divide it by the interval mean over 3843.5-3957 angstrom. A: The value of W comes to 1.20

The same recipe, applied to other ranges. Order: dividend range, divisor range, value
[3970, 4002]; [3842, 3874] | 1.46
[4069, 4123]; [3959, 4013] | 1.07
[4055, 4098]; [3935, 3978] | 1.17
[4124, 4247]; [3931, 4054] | 0.93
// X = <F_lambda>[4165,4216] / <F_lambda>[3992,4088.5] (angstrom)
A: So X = 0.79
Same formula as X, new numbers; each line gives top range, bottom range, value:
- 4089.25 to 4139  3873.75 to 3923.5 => 1.25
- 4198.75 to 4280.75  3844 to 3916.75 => 1.15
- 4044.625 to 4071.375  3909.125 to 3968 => 1.14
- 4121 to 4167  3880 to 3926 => 1.11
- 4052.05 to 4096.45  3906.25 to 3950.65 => 1.18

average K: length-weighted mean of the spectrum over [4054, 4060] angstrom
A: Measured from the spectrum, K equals 5.13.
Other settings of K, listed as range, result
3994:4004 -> 5.41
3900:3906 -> 3.97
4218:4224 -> 4.22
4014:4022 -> 5.34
